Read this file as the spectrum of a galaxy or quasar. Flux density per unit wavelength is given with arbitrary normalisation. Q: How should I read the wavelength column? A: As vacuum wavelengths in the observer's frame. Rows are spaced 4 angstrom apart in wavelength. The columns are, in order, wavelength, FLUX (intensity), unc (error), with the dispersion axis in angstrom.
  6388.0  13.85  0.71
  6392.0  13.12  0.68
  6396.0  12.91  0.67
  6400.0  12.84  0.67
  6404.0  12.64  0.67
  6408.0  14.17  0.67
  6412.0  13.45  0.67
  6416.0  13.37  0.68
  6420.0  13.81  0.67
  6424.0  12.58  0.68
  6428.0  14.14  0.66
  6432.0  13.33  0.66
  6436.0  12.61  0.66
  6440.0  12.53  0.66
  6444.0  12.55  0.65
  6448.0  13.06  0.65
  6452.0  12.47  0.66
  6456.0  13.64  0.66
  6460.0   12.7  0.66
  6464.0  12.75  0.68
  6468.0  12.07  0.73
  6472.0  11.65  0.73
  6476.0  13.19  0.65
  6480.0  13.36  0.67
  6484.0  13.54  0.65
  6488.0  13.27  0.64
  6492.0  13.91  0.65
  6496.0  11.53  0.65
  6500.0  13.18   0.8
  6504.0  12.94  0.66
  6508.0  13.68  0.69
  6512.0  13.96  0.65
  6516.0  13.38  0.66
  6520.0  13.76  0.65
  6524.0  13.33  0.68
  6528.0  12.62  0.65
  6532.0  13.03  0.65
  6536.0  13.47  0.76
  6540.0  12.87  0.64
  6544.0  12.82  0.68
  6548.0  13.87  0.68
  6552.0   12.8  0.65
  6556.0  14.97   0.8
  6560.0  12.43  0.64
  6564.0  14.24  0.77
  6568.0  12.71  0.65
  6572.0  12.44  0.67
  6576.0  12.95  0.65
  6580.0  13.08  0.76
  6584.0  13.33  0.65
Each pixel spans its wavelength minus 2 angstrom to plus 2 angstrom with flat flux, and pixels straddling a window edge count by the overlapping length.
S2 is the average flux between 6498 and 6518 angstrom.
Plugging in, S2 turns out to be 13.4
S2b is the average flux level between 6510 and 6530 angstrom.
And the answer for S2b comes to 13.4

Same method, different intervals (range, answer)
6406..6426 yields 13.5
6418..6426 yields 13.2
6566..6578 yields 12.7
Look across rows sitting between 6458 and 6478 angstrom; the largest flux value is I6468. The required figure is 13.19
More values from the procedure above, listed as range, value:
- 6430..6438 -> 13.33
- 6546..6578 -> 14.97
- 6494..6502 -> 13.18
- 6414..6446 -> 14.14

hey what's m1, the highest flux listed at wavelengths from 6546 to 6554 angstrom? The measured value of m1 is 13.87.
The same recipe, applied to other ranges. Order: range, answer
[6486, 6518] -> 13.96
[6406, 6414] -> 14.17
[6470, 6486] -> 13.54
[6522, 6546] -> 13.47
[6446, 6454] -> 13.06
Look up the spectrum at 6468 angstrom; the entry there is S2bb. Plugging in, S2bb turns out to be 12.07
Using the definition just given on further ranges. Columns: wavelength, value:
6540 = 12.87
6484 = 13.54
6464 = 12.75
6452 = 12.47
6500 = 13.18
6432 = 13.33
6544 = 12.82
